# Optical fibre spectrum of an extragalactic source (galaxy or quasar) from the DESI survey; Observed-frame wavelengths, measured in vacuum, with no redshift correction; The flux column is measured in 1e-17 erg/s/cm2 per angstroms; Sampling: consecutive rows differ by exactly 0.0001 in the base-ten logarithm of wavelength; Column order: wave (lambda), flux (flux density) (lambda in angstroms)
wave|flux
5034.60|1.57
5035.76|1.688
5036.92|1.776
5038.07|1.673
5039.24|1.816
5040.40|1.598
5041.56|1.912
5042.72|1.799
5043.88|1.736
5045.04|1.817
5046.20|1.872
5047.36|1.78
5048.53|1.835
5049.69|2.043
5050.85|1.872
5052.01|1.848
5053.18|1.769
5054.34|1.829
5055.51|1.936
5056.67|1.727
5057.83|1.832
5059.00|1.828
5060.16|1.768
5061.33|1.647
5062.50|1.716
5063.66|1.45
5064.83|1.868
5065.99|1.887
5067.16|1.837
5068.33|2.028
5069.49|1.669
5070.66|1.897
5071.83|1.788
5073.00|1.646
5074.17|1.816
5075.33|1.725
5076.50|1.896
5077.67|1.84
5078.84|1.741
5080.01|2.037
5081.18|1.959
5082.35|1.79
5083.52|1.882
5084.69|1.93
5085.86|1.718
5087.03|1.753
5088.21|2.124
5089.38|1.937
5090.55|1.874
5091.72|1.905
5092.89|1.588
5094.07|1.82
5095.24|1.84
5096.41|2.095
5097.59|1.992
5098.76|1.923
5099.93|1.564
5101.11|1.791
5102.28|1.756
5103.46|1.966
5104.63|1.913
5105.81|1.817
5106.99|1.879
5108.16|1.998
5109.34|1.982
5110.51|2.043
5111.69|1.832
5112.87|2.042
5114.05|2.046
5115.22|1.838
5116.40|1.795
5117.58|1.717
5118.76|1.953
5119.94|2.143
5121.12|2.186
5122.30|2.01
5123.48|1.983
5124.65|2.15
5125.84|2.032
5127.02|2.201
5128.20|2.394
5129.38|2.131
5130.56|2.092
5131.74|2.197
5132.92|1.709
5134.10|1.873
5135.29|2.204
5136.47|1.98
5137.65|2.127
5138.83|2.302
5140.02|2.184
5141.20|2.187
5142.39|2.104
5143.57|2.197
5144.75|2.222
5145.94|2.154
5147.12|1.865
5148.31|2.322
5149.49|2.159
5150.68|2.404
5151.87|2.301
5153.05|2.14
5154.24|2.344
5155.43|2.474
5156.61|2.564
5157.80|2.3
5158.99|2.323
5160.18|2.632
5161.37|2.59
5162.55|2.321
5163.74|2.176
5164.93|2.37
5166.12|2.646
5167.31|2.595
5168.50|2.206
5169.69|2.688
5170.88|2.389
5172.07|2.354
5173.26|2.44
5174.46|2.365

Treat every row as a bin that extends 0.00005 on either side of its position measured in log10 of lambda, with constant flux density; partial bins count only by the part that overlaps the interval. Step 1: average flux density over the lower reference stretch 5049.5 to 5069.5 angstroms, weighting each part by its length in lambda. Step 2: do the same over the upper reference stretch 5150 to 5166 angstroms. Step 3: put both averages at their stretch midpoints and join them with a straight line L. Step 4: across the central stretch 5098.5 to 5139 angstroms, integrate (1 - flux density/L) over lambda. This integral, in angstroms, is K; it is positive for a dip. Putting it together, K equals 3.23 angstroms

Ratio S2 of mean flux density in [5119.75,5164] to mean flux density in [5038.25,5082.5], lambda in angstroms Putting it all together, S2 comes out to 1.22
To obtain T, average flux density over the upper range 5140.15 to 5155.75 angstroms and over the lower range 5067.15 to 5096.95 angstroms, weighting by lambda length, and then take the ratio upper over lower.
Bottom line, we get 1.20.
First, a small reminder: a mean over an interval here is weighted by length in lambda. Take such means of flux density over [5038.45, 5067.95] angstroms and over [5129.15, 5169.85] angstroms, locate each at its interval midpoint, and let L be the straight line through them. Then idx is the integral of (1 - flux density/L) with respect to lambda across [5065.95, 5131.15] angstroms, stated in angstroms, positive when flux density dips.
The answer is 3.26 angstroms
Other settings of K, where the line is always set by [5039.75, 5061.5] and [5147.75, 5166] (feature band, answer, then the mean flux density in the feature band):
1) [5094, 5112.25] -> 1.7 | 1.89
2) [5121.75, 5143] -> 1.3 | 2.1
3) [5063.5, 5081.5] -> 1.0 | 1.82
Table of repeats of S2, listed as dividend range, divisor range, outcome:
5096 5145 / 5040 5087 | 1.11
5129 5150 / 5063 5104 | 1.15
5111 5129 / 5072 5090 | 1.09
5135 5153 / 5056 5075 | 1.23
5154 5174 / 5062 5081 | 1.35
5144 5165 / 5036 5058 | 1.28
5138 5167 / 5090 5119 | 1.23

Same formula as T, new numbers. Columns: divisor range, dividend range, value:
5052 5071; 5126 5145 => 1.19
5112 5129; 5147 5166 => 1.16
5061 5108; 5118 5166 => 1.20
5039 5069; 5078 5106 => 1.03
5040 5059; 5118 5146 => 1.15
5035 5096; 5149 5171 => 1.32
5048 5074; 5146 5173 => 1.31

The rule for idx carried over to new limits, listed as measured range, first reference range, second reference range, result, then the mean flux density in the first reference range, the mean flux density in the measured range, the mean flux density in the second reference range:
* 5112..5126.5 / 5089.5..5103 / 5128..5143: 0.0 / 1.84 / 1.99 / 2.11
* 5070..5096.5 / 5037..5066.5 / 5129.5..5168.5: 1.3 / 1.79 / 1.85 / 2.25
